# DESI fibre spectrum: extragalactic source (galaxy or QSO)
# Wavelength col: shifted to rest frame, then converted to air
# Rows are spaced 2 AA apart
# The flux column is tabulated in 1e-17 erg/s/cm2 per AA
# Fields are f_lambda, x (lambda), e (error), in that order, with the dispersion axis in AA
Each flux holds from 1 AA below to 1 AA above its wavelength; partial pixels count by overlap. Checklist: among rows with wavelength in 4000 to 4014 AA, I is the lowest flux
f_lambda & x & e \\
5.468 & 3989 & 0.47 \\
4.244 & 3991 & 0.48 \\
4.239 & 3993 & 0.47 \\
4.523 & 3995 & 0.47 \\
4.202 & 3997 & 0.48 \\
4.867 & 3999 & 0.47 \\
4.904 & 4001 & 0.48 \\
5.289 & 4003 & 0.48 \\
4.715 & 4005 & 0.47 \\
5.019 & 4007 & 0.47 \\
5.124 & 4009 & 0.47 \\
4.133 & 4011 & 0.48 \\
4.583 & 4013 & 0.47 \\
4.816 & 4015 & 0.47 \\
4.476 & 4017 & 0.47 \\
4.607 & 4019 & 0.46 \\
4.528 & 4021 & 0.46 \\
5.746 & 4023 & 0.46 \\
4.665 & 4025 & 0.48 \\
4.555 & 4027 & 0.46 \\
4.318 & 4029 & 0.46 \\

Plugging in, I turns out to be 4.133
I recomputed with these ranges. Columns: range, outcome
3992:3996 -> 4.239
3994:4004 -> 4.202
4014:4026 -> 4.476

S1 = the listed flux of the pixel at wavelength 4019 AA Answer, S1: 4.607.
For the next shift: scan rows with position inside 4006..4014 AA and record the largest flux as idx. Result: 5.124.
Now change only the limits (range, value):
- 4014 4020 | 4.816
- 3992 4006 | 5.289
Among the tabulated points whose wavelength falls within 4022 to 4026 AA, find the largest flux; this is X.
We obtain 5.746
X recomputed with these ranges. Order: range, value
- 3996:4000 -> 4.867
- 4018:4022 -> 4.607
